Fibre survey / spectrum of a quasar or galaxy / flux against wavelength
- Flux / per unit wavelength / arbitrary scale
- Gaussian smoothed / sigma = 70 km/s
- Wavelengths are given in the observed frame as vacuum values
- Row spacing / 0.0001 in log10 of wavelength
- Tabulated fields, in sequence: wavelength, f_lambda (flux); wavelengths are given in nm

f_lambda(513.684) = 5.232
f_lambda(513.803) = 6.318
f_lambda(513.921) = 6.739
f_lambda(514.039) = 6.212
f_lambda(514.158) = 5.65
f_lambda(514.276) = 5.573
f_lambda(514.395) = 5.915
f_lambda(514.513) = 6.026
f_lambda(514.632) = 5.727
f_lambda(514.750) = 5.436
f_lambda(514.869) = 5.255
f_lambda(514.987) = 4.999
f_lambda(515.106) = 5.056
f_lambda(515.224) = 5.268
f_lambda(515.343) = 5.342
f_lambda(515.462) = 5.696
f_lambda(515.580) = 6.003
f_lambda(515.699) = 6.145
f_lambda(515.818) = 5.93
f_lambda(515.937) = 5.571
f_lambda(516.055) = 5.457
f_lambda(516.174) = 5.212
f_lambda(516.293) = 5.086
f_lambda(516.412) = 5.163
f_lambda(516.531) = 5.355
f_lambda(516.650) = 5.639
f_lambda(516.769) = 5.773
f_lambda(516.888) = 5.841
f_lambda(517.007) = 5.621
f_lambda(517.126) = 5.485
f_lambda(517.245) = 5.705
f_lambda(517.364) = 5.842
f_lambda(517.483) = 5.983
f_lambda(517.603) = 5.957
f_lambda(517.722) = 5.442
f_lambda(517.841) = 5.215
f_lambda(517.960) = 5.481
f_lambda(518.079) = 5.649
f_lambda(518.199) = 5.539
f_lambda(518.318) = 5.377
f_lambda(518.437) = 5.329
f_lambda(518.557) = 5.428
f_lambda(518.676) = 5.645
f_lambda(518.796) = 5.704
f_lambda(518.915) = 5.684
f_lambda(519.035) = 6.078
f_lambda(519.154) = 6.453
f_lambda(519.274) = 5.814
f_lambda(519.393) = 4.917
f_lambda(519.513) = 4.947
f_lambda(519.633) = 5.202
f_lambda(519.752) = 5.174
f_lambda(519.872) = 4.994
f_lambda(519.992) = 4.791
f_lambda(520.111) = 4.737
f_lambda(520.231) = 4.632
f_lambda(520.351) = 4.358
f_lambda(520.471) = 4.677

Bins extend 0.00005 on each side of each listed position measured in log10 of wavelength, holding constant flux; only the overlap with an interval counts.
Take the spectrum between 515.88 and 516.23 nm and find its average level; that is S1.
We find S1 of 5.42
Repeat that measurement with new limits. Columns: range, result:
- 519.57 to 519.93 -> 5.12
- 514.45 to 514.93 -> 5.62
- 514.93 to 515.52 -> 5.27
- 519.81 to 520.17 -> 4.84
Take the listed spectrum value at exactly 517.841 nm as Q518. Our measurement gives 5.215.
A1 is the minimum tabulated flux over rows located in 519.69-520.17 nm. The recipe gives 4.737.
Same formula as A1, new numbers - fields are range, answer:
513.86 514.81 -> 5.436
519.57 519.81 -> 5.174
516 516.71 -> 5.086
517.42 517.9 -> 5.215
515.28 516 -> 5.342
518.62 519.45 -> 4.917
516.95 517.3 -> 5.485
